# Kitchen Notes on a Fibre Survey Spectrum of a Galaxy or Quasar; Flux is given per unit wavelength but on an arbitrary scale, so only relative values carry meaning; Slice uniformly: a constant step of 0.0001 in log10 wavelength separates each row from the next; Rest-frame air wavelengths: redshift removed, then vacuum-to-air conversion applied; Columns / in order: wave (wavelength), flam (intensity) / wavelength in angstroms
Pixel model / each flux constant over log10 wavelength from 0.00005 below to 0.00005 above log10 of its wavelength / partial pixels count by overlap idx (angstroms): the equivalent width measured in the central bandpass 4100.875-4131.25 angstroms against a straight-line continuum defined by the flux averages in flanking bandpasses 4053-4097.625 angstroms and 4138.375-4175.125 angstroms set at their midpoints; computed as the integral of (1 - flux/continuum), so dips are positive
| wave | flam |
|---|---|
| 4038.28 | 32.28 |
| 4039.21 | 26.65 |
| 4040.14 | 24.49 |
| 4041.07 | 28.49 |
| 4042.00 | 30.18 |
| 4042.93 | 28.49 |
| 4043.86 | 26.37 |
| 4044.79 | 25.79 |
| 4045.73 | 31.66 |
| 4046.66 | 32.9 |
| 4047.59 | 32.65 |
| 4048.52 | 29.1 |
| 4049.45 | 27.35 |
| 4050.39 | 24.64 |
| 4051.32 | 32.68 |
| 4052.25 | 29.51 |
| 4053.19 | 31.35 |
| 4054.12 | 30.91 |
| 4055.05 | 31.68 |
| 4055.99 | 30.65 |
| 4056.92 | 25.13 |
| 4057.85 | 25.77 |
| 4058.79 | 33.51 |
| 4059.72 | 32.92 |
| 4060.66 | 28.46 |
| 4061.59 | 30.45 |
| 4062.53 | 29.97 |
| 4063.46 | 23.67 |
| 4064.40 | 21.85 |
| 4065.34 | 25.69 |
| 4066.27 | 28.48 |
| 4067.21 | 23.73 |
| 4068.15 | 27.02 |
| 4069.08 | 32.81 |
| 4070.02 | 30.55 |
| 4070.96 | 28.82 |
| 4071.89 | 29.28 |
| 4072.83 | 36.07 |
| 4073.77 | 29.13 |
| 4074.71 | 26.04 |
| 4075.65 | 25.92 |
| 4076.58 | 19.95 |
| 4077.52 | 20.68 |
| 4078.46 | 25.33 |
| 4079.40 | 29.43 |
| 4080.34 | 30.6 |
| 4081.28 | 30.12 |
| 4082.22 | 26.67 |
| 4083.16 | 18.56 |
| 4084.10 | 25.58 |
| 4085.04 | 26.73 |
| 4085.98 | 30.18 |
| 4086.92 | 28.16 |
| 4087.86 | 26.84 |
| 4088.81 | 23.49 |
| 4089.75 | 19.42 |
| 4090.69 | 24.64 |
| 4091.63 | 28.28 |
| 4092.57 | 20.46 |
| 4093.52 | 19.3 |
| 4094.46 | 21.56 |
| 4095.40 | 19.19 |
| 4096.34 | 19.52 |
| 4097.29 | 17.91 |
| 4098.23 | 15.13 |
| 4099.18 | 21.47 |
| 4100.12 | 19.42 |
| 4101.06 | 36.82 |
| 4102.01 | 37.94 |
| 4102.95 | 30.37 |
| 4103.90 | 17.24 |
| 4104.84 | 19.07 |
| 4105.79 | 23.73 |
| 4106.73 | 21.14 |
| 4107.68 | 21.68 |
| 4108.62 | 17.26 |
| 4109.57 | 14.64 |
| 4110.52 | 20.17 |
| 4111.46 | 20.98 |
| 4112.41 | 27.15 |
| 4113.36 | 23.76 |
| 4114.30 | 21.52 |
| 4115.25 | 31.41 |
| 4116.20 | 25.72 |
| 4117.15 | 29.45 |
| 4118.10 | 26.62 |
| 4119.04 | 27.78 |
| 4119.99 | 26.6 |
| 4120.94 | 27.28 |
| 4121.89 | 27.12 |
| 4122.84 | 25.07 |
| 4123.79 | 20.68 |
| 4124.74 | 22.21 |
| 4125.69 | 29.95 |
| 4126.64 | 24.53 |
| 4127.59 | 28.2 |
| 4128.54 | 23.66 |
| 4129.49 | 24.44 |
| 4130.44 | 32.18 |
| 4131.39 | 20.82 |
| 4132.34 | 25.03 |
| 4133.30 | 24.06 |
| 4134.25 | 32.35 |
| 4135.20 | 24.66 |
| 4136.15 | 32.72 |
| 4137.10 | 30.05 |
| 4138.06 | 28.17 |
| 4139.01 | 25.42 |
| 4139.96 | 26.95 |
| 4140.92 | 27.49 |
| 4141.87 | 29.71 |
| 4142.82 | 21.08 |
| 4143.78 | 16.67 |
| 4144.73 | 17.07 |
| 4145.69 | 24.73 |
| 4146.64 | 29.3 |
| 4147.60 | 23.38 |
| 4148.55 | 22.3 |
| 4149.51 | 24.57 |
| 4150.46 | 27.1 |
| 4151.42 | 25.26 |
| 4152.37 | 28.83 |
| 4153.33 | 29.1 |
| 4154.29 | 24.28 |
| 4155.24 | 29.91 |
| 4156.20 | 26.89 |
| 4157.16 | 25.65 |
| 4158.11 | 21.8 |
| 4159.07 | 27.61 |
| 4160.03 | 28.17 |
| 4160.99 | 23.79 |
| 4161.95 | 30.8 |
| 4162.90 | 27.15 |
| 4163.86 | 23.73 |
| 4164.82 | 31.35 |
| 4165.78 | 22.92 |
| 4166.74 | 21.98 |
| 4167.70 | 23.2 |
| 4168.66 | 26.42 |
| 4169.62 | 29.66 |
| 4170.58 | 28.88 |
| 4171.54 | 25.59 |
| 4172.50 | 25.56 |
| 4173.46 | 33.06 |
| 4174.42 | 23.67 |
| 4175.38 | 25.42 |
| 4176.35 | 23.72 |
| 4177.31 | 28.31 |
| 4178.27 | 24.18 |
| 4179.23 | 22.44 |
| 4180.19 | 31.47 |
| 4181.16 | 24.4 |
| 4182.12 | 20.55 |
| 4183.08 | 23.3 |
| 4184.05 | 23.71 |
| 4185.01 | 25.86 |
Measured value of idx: 1.3 angstroms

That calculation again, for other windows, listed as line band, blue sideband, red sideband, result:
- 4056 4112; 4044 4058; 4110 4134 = 5.0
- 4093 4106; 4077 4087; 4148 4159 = 1.8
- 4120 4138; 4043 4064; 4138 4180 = 0.2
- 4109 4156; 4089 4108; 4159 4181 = -2.0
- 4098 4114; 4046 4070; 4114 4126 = 2.4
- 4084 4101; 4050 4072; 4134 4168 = 3.0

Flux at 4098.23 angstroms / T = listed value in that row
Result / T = 15.13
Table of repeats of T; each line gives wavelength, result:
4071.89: 29.28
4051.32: 32.68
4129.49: 24.44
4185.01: 25.86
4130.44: 32.18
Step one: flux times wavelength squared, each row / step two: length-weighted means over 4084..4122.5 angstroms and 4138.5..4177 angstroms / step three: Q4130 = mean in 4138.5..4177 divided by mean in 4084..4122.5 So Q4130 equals 1.1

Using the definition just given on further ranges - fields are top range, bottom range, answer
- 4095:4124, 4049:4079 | 0.86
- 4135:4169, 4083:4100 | 1.18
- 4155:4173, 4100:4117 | 1.12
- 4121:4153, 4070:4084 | 0.98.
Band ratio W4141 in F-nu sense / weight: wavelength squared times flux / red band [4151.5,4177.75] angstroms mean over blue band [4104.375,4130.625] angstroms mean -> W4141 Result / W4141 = 1.1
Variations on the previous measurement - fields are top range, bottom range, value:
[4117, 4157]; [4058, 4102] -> 1.03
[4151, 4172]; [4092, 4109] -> 1.23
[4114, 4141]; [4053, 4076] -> 0.95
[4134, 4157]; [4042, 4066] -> 0.94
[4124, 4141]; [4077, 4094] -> 1.08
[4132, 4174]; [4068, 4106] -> 1.07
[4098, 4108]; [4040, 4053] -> 0.86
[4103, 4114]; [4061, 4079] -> 0.79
